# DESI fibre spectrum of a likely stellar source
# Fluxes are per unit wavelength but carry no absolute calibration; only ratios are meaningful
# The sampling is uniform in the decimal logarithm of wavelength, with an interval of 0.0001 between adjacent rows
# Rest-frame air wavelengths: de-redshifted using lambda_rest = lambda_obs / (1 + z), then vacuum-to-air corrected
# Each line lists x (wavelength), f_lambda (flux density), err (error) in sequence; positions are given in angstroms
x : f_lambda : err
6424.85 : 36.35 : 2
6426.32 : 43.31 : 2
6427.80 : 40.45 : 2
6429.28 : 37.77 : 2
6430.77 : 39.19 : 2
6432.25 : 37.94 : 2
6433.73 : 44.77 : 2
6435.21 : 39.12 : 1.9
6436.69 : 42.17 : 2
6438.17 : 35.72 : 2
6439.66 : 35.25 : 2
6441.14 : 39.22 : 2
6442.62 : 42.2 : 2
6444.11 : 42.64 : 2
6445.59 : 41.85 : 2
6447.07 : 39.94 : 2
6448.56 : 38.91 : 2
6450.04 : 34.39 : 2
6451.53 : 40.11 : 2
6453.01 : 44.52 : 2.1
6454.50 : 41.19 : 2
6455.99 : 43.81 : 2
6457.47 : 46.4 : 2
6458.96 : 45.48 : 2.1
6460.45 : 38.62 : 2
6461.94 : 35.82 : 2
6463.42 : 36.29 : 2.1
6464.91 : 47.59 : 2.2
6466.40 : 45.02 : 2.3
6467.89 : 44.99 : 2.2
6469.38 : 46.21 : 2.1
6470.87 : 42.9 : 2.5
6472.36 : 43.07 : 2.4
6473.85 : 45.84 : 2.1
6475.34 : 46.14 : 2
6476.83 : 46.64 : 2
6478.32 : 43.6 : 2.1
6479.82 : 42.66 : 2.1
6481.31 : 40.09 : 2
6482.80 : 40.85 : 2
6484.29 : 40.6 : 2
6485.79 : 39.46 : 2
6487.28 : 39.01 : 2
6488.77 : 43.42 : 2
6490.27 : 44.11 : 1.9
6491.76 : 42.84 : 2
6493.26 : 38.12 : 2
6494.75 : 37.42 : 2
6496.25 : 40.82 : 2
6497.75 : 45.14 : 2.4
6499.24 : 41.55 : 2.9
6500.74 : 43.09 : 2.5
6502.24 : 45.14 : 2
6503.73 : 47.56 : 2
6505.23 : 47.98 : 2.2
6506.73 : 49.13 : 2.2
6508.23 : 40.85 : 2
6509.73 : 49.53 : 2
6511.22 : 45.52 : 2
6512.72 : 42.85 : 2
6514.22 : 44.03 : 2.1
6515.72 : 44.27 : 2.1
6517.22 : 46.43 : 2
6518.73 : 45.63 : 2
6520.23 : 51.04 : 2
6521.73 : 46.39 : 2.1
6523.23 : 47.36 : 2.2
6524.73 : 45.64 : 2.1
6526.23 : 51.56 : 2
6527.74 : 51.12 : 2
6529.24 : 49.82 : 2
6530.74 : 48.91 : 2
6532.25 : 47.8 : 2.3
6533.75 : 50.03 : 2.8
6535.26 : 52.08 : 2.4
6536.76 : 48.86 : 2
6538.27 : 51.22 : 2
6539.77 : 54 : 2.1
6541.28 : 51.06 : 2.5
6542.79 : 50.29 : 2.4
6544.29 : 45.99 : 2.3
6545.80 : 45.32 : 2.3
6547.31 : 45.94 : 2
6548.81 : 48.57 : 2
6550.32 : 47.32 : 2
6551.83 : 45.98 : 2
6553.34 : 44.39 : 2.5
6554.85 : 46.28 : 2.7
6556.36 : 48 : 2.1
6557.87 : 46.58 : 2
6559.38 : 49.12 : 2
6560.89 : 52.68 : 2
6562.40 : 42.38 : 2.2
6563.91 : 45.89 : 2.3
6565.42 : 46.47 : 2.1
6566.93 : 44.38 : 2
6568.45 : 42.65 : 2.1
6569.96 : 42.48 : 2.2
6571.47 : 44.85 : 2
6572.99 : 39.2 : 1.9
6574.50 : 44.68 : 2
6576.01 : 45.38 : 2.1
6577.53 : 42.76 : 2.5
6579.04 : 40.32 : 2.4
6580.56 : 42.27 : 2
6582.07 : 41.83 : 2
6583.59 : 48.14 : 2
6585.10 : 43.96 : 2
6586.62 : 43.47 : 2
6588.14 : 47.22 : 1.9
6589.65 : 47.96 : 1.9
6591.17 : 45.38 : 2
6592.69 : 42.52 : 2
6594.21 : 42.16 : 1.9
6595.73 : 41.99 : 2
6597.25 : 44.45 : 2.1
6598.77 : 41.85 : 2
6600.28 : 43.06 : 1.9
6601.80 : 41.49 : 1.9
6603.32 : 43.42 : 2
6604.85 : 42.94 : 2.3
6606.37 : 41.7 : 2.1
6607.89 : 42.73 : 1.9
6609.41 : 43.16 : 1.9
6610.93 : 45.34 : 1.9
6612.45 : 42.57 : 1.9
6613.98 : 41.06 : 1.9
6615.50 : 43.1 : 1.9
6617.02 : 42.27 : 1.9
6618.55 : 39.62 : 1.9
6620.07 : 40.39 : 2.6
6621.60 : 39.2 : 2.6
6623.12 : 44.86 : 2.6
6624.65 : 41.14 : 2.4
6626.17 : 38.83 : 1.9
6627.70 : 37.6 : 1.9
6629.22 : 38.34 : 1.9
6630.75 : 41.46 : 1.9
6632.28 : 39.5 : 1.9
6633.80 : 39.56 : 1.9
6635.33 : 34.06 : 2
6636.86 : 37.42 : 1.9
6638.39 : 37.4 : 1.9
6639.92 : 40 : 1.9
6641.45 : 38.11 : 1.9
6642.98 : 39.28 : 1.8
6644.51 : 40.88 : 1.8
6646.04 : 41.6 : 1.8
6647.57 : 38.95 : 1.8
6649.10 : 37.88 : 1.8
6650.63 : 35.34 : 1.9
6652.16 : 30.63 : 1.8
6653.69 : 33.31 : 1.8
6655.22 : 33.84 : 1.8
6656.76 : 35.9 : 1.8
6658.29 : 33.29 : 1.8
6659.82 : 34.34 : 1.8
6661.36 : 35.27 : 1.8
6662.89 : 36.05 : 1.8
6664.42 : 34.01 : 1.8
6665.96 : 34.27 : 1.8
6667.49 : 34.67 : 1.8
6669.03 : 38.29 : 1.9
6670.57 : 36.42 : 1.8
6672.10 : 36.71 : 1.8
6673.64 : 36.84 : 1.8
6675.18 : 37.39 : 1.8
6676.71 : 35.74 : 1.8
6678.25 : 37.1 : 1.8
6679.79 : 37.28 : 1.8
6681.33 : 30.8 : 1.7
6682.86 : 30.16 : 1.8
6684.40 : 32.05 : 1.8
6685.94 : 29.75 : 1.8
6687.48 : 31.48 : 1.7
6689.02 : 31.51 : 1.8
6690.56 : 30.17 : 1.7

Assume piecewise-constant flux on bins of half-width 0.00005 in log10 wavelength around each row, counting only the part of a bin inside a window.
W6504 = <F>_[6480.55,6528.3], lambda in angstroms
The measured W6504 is 44.3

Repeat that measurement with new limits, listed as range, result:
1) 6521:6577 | 47.3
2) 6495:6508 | 44.6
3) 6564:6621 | 43.2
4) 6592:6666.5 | 39.4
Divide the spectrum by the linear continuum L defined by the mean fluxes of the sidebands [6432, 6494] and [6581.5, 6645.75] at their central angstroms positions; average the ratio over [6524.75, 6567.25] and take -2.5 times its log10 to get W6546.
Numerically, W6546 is -0.159 mag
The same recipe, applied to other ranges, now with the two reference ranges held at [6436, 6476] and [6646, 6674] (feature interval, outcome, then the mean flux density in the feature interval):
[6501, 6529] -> -0.17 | 46.8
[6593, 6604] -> -0.14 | 42.6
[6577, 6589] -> -0.16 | 43.8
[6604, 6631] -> -0.13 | 41.5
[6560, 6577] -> -0.17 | 44.6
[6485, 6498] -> -0.01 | 41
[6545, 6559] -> -0.20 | 46.5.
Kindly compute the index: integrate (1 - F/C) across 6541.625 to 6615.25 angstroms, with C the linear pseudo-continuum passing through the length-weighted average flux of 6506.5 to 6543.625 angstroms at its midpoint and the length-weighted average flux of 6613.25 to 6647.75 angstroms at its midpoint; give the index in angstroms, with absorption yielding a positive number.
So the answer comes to -1.1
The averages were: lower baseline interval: 48.2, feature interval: 44.6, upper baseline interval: 39.8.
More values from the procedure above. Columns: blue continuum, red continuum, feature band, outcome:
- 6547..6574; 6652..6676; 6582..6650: -2.5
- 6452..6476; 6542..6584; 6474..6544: -2.3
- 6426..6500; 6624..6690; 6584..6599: -2.5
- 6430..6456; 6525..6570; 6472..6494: 0.3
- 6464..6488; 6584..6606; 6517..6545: -3.7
